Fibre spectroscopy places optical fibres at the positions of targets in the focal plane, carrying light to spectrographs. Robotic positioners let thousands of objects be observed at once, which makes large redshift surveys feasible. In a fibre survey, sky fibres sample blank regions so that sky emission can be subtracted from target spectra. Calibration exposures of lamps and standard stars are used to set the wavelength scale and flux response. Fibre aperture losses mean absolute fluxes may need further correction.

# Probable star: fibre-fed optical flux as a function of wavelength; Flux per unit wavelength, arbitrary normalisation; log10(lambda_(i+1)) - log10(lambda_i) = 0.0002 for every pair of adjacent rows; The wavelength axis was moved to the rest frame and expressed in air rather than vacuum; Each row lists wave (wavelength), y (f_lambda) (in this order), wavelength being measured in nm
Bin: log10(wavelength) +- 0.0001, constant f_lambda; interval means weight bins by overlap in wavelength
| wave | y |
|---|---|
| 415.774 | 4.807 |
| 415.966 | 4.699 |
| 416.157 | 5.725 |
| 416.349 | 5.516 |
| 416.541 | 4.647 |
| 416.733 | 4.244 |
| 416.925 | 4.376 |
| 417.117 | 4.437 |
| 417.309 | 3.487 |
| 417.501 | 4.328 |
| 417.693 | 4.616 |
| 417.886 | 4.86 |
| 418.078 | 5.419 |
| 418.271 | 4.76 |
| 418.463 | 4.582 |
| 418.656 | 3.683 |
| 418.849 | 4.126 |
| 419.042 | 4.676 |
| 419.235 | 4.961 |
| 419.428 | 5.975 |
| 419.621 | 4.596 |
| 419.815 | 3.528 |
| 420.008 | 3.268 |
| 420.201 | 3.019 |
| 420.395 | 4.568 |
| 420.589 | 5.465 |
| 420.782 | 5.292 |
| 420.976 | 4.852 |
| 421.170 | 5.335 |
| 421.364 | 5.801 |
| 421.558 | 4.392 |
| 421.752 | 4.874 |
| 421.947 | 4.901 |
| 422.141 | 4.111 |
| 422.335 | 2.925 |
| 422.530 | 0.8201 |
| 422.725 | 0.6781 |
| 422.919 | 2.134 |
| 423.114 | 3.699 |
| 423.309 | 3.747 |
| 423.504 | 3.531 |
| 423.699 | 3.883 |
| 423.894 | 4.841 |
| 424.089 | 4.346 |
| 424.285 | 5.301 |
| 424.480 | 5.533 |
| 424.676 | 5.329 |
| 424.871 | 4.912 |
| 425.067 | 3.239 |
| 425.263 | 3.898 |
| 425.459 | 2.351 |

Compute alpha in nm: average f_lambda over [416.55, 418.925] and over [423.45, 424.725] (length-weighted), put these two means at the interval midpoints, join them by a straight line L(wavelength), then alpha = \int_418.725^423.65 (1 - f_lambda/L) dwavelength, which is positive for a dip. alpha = 0.56 nm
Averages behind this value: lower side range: 4.42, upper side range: 4.69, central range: 4.05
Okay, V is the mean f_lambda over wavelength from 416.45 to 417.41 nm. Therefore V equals 4.24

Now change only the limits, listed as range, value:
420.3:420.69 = 5.03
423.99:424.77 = 5.12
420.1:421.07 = 4.63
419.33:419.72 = 5.27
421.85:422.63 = 3.18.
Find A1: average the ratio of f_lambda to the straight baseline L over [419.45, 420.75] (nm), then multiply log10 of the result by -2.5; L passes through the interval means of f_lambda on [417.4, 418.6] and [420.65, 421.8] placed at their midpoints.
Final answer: 0.173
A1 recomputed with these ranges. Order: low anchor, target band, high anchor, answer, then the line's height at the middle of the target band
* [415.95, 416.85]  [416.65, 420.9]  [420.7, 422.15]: 0.12 mag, 4.98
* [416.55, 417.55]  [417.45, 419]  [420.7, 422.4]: -0.05 mag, 4.35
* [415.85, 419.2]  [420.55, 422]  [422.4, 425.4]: -0.24 mag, 4.07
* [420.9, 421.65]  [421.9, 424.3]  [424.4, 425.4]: 0.38 mag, 4.79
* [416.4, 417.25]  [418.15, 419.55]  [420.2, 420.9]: -0.01 mag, 4.64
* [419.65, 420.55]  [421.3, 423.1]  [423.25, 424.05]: 0.16 mag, 3.94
